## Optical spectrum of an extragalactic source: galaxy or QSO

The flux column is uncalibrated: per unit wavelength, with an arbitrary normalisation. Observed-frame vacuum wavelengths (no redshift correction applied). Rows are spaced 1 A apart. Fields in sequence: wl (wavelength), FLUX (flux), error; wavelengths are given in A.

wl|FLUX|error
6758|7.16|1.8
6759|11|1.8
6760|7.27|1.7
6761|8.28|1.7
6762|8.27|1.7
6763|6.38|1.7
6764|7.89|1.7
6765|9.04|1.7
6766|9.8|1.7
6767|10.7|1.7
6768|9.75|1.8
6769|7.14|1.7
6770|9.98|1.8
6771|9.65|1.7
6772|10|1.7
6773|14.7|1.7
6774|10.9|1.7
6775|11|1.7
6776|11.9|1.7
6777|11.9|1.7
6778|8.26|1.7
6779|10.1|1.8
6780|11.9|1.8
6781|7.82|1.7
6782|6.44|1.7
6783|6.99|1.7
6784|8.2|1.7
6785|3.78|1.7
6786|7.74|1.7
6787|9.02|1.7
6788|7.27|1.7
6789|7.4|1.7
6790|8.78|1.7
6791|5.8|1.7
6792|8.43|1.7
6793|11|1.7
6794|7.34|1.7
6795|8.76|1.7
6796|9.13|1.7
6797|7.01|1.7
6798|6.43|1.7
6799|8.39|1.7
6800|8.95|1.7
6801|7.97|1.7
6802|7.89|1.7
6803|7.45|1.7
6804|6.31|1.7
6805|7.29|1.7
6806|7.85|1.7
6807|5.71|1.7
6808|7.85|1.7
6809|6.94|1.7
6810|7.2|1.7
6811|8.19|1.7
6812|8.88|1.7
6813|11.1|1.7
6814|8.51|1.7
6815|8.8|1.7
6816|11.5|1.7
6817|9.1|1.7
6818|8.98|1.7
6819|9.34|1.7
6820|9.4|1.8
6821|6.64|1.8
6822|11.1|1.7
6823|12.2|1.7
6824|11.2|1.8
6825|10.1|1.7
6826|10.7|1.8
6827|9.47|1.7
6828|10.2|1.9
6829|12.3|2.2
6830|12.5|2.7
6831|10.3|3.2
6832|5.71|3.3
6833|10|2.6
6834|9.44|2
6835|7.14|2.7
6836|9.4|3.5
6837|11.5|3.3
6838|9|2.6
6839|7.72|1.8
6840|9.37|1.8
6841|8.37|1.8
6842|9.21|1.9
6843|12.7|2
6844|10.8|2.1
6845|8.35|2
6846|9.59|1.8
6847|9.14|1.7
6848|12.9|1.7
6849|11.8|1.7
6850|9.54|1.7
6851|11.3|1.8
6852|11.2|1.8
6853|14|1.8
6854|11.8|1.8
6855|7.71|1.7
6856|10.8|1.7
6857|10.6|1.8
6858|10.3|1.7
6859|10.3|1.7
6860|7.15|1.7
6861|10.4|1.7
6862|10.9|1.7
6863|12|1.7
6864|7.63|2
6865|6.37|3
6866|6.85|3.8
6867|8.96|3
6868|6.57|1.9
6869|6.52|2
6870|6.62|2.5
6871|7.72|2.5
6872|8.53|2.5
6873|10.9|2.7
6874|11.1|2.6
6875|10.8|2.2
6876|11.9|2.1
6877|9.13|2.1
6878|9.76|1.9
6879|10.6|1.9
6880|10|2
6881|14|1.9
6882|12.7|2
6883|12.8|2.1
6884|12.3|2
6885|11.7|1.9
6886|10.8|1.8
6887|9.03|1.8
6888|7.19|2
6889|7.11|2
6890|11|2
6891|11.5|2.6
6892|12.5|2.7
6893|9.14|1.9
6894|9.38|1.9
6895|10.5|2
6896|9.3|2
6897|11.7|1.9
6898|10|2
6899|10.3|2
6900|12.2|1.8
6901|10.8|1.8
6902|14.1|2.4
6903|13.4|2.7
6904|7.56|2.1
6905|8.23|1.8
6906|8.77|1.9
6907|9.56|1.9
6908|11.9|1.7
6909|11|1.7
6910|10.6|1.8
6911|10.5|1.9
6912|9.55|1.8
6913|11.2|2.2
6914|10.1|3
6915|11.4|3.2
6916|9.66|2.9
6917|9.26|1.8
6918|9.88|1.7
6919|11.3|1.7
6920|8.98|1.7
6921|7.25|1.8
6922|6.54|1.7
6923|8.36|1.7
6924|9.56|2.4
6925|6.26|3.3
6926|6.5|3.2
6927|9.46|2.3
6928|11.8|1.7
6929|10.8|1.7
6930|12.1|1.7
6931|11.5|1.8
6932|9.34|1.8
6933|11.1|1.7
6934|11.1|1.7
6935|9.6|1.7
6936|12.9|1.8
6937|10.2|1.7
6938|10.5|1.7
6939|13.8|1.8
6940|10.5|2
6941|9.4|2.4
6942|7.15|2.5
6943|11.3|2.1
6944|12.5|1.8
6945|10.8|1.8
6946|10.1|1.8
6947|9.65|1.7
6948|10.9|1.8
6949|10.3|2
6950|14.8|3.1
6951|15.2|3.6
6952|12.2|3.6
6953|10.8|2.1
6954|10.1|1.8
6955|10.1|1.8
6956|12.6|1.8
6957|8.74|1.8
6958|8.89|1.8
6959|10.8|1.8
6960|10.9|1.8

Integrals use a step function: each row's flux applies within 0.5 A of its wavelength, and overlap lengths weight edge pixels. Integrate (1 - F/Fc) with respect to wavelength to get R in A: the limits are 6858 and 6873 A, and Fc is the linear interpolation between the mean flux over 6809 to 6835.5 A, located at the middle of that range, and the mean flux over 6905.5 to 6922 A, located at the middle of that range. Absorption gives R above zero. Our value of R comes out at 2.0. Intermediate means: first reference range 9.56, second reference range 9.95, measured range 8.47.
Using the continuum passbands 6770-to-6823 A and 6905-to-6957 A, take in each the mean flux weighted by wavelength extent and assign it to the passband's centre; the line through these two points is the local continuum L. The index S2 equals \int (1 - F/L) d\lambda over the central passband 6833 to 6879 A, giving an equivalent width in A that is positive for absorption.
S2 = -1.1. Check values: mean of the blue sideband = 8.68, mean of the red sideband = 10.4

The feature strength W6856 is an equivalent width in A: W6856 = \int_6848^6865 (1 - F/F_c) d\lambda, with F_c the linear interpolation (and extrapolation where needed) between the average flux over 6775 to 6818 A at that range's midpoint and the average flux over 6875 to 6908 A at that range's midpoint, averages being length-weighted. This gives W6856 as -1.2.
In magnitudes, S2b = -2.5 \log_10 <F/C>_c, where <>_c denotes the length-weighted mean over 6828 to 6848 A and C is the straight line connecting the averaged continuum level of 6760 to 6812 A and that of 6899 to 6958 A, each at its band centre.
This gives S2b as -0.06 mag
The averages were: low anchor 8.48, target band 9.7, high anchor 10.4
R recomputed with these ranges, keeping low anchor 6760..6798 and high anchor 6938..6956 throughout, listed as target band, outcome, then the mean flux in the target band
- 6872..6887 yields -1.35 A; 11.2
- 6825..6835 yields -0.41 A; 9.92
